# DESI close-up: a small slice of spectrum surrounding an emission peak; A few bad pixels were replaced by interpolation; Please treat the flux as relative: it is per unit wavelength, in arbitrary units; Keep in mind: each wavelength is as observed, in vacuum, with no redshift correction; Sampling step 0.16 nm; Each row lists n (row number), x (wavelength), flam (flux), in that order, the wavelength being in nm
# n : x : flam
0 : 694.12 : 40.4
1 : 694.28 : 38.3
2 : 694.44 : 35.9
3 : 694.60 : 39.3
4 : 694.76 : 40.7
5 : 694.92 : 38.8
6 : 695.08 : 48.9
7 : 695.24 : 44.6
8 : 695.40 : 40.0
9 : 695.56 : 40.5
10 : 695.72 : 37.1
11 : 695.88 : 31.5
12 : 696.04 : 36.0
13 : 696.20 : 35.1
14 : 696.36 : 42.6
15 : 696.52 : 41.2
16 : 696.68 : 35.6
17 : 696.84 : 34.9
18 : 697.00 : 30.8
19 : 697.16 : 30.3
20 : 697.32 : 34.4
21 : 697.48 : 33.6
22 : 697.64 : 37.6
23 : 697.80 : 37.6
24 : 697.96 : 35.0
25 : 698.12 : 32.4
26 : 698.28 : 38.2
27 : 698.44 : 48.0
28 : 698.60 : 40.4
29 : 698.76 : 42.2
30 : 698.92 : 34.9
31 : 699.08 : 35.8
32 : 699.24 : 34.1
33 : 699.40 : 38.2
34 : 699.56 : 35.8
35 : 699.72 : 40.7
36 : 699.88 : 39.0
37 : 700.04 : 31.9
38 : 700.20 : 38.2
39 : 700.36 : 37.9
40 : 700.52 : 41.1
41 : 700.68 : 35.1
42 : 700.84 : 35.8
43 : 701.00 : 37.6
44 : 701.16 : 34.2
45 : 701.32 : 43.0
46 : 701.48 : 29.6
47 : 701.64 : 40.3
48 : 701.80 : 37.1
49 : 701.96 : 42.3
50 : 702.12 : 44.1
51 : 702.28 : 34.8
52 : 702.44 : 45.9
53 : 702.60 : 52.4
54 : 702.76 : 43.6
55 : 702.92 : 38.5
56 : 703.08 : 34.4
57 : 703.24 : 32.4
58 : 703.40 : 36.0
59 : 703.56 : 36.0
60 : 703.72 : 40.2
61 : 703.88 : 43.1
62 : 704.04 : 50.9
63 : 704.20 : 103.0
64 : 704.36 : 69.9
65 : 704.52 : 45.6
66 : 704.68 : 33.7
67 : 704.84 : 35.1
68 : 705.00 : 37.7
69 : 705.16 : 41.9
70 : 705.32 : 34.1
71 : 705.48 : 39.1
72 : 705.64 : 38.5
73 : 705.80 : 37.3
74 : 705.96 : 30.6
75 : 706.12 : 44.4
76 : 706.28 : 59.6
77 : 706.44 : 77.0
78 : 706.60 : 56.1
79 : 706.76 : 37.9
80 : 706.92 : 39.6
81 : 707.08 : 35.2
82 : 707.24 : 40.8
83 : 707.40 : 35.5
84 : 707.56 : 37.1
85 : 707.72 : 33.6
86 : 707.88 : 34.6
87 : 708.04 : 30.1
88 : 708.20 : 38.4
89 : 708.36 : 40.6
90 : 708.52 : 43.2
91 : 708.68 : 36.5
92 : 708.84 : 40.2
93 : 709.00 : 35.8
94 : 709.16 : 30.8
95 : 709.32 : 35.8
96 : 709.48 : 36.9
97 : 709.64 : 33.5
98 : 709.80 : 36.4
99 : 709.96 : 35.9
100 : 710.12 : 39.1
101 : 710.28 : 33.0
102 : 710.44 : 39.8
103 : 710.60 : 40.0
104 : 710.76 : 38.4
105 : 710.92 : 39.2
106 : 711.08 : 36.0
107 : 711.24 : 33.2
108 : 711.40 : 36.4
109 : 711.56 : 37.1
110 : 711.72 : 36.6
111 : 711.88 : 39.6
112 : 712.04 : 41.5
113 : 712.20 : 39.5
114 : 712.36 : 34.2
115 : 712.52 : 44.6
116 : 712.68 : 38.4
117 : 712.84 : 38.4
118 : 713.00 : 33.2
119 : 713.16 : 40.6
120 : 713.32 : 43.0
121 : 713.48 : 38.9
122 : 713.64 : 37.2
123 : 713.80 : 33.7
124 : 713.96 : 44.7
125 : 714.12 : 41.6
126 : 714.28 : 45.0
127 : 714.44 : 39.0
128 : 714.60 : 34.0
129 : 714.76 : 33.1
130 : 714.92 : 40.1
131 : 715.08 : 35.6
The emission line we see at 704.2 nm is Halpha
